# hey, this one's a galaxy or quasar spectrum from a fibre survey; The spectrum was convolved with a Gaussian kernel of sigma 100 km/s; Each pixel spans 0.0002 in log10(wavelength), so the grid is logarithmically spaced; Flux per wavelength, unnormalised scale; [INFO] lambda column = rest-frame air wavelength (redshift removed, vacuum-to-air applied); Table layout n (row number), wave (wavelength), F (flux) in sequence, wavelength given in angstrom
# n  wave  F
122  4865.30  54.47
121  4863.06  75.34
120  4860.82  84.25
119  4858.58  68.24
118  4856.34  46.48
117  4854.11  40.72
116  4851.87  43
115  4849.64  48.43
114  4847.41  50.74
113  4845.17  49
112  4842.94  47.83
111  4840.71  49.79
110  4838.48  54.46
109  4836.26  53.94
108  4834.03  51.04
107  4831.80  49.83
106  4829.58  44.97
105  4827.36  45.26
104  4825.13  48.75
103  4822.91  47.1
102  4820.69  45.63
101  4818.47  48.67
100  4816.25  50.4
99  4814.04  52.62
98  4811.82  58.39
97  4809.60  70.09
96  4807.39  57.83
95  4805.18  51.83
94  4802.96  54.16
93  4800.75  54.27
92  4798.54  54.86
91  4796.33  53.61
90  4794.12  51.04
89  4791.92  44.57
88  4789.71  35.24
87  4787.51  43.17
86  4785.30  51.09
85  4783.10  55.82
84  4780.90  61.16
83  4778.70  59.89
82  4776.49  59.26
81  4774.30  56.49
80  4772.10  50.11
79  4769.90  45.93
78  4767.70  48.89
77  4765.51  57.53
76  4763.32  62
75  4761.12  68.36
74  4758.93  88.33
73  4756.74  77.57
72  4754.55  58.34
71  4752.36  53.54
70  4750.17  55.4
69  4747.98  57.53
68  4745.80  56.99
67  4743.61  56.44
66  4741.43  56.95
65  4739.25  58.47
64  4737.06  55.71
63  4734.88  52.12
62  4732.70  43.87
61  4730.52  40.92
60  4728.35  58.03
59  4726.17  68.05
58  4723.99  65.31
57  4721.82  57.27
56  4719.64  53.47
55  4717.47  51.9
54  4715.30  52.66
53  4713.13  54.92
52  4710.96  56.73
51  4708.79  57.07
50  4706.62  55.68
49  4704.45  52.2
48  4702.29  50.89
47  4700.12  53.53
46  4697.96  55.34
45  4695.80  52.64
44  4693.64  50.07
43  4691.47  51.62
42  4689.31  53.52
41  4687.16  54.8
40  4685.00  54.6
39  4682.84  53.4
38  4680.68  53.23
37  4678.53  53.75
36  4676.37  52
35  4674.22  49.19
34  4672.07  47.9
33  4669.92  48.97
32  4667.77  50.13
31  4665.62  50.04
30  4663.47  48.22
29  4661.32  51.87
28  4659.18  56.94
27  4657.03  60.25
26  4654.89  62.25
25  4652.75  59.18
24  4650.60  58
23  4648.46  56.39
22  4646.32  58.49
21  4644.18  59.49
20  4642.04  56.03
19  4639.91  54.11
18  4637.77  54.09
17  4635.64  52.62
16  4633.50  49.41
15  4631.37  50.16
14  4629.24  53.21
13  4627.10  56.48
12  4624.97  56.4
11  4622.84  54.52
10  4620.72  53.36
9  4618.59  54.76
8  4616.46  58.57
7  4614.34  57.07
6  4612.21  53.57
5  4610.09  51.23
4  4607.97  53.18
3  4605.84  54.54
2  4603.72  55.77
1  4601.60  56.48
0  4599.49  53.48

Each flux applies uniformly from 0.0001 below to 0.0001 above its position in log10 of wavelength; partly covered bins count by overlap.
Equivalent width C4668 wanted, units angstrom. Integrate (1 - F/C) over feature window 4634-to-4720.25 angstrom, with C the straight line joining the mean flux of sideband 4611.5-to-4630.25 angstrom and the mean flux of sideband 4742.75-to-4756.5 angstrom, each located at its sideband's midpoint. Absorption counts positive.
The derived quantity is 3.7 angstrom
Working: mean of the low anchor 55.3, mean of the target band 53.9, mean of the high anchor 57.7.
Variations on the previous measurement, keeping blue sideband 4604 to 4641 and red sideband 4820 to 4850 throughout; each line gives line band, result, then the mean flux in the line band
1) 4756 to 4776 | -4.2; 61.3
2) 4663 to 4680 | 0.9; 50.2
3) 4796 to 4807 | -0.9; 54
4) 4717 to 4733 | -1.2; 55.5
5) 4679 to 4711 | -0.8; 53.6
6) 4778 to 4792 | 0.0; 50.3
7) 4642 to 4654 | -1.1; 58.1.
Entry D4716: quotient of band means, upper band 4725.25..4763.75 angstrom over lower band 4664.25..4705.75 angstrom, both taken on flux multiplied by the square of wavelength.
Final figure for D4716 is 1.17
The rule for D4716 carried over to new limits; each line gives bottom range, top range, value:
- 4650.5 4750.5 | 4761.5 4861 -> 1.01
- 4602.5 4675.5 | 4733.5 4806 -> 1.09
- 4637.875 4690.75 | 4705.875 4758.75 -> 1.08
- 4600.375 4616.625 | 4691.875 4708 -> 1.00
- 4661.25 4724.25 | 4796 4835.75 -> 1.04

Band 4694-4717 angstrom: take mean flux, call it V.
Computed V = 54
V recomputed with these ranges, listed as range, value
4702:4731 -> 55.8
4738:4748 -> 57.2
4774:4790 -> 53.5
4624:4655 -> 55.5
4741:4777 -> 59.4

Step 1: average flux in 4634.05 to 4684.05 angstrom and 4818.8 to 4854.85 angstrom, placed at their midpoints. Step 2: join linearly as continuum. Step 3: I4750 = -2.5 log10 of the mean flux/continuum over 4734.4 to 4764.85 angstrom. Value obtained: -0.20 mag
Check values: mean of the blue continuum 54.1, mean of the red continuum 48.2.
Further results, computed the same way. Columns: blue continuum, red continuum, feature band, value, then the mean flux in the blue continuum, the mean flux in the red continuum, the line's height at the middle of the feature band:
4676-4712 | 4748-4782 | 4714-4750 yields 0.033 mag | 53.6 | 60.1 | 57.1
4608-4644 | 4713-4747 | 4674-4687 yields 0.034 mag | 54.2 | 55.2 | 54.7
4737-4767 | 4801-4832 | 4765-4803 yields 0.098 mag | 61.7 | 51.9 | 56.9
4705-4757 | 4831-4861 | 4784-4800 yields 0.125 mag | 56.1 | 51.7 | 53.8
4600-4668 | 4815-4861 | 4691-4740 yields -0.025 mag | 54.9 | 50.2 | 53.1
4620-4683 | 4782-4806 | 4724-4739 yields -0.052 mag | 54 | 49.9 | 51.7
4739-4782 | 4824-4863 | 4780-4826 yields 0.077 mag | 59.5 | 52.2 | 55.8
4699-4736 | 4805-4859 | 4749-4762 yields -0.248 mag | 54.4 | 50.8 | 53.2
